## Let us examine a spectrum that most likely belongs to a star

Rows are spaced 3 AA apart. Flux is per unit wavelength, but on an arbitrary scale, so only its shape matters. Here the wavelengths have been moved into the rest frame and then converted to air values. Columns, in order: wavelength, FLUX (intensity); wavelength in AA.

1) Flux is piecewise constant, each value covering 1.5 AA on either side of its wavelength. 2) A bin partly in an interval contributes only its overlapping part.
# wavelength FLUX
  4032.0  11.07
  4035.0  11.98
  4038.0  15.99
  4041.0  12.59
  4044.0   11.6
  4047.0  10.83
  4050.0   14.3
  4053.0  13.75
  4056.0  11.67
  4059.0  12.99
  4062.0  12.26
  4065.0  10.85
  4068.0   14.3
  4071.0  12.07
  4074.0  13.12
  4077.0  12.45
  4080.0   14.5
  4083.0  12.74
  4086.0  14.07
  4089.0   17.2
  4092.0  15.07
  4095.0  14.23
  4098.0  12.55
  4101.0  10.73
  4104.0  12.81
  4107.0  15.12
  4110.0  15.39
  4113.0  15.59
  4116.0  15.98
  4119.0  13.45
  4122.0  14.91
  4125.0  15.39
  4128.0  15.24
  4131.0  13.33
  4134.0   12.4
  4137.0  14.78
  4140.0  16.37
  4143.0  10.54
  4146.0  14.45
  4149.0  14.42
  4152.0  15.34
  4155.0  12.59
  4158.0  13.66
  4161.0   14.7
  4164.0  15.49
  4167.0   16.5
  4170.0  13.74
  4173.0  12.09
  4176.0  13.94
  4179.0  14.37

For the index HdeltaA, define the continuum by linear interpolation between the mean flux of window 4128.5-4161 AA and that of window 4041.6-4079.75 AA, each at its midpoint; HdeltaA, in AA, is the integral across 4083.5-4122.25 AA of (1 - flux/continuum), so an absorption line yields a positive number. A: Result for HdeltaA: -3.2 AA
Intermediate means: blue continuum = 12.6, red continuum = 13.9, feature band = 14.3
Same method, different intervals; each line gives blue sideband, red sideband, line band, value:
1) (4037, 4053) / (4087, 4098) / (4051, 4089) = 2.7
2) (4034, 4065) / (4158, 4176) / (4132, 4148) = 0.3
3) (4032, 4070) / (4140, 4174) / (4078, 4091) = -1.4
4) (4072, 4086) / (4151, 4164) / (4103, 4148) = -2.0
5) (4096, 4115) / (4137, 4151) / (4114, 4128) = -1.1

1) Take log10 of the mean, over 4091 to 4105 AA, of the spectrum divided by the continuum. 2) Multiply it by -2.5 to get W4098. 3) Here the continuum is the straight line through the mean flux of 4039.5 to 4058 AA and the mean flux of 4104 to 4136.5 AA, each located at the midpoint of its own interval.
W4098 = 0.07 mag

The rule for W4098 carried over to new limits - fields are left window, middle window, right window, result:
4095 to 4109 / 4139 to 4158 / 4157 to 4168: 0.06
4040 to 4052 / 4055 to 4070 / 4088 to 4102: 0.04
